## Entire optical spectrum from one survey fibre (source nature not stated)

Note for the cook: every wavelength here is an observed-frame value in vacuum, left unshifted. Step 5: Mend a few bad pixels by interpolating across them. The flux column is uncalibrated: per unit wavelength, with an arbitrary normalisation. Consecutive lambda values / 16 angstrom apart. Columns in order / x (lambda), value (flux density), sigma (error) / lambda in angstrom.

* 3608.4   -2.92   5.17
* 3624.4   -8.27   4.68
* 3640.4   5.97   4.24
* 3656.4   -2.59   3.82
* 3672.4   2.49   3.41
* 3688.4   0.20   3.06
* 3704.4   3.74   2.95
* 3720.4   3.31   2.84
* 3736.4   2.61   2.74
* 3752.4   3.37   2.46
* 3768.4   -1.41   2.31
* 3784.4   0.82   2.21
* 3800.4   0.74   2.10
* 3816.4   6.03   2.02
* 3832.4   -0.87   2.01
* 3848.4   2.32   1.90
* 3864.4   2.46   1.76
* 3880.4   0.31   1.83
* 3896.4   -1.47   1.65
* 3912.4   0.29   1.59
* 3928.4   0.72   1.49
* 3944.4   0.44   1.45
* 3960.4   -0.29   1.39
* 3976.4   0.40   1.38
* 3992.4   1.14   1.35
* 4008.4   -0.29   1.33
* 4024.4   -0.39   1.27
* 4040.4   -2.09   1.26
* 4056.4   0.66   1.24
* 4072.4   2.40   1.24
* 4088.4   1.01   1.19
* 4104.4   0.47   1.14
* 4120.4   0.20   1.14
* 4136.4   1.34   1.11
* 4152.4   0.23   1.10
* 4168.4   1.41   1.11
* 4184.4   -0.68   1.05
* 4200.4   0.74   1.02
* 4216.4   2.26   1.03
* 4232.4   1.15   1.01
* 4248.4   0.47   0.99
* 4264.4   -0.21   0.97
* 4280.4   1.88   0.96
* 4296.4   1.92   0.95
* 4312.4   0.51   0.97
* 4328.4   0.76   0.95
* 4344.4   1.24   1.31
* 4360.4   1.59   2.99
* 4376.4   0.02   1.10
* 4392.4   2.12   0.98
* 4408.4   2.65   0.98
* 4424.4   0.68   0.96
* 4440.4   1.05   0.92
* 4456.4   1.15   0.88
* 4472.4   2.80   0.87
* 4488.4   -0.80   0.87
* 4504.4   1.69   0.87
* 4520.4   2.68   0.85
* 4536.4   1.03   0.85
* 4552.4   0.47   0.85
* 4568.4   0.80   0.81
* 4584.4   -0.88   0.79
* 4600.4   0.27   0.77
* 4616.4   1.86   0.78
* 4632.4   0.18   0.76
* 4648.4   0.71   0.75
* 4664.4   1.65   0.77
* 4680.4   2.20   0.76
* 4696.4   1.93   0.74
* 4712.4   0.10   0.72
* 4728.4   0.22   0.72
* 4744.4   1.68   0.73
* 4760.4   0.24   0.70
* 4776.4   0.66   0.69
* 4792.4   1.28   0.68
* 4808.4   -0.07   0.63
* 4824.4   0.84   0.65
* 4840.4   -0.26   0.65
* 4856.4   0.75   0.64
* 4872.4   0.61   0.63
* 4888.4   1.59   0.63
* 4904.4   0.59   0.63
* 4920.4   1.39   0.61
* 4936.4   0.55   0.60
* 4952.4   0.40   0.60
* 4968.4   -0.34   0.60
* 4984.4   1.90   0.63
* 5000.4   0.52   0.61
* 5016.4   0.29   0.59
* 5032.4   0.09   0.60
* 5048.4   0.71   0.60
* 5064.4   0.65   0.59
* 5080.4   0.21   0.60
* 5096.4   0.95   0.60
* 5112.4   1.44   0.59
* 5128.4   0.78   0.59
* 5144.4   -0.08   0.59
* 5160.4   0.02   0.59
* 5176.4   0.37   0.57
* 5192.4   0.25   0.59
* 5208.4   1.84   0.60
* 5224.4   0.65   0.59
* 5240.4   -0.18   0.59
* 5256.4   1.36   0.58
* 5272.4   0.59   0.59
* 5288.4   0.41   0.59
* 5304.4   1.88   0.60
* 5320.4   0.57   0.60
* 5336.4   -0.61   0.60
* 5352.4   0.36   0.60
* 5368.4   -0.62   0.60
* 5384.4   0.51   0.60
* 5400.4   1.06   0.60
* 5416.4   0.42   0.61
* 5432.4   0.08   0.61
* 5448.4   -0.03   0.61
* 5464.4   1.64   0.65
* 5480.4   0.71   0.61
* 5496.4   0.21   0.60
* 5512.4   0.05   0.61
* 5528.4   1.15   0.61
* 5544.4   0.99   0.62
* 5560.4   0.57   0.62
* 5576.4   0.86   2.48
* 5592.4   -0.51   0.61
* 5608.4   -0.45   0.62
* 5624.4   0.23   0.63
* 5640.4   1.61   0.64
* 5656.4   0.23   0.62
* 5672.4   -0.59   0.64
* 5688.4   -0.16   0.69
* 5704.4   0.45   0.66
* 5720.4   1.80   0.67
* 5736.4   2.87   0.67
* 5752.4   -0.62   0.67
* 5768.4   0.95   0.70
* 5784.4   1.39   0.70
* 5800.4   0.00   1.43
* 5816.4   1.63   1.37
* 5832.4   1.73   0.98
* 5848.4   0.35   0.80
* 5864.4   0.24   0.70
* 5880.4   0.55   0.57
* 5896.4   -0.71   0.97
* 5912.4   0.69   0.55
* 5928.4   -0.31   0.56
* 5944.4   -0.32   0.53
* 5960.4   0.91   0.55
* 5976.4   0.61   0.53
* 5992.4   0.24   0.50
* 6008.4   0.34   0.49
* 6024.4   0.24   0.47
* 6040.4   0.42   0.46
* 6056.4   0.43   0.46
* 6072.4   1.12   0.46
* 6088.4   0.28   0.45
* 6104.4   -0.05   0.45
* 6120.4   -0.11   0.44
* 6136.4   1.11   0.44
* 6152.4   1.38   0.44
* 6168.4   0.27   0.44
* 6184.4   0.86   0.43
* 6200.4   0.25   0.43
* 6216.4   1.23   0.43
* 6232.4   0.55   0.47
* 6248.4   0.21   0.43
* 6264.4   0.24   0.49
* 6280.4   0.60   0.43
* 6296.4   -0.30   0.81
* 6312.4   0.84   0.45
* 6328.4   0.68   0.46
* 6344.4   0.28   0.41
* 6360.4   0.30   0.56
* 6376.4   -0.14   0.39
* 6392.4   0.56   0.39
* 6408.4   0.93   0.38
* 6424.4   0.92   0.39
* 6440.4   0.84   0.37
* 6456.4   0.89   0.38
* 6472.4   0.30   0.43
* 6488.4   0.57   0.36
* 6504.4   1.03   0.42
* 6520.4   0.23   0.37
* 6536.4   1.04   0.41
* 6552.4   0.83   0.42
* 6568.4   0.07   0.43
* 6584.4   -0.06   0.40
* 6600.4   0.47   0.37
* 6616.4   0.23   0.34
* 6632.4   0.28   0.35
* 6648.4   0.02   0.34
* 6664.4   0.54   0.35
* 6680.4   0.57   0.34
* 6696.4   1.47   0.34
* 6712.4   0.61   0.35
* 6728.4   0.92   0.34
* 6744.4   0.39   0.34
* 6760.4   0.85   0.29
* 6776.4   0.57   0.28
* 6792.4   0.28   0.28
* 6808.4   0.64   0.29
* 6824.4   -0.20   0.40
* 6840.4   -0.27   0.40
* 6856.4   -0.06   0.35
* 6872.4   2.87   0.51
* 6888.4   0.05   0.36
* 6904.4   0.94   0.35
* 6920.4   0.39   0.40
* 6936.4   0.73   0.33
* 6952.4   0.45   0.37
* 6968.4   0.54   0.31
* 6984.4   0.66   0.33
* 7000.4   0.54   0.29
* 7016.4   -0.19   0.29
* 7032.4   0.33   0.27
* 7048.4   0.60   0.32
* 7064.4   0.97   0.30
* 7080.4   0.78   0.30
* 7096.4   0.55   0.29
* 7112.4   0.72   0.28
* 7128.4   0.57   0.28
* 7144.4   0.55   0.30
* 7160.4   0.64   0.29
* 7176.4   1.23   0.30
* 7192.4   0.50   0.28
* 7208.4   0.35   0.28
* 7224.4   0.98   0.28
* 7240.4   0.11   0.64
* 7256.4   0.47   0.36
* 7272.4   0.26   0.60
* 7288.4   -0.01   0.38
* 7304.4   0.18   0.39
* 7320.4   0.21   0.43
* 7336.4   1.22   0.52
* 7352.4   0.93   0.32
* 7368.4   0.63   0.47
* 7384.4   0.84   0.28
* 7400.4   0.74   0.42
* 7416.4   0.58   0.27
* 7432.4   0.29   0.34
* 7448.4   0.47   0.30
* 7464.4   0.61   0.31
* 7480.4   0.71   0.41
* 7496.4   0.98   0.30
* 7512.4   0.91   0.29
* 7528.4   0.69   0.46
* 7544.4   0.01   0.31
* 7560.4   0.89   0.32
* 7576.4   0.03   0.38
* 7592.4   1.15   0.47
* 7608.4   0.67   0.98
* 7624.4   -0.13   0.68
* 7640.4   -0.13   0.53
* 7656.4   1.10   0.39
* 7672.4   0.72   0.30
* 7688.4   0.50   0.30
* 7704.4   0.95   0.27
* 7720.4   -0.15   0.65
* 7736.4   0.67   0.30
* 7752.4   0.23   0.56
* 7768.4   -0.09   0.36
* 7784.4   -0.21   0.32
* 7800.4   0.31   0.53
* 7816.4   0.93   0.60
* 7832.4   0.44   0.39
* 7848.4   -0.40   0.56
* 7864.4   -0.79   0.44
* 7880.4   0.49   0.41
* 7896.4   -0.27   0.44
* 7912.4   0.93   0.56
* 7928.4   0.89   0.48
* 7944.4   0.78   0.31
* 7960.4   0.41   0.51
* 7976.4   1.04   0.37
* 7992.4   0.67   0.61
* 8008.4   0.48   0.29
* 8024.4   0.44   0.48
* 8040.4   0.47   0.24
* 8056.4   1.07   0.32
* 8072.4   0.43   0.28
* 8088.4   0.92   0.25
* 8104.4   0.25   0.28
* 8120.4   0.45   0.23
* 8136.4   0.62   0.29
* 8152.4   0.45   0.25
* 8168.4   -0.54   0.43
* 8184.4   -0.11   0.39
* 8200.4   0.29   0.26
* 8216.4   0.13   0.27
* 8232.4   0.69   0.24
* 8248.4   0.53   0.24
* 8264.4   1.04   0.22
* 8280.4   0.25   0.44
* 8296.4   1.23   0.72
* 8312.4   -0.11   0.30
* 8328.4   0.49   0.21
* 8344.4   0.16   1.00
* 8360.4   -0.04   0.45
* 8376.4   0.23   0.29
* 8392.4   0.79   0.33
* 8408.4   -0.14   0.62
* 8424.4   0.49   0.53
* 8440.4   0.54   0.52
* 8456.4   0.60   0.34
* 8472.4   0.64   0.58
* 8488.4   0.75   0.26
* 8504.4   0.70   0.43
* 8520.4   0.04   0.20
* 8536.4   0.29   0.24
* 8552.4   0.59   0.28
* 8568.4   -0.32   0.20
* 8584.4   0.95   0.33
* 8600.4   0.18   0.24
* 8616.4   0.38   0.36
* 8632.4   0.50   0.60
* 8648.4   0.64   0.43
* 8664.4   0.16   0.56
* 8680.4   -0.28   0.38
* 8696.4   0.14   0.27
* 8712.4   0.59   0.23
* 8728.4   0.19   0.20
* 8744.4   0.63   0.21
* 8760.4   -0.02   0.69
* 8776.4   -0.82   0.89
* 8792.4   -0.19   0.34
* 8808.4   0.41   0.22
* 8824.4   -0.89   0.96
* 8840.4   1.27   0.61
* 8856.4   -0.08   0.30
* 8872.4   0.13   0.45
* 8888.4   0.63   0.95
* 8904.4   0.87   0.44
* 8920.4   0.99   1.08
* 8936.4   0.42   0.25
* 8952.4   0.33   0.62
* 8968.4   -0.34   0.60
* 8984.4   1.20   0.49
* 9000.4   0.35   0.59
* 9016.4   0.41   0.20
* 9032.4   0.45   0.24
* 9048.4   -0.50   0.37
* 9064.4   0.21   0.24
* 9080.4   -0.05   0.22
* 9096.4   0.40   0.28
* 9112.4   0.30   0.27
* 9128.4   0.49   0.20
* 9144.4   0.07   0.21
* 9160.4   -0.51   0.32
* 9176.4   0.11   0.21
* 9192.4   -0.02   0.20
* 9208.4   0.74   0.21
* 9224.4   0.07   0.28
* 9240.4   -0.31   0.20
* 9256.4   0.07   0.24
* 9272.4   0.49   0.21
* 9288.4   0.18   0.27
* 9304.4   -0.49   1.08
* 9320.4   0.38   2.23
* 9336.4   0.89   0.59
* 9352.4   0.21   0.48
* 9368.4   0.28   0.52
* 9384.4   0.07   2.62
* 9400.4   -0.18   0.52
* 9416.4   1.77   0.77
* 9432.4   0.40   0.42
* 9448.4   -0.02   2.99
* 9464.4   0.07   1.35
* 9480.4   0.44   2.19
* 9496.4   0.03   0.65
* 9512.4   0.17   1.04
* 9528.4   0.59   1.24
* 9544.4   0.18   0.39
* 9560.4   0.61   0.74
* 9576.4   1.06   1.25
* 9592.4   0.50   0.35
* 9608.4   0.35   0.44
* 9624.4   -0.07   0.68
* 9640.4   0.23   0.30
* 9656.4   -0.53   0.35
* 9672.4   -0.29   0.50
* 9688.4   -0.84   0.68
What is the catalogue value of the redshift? 0.54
